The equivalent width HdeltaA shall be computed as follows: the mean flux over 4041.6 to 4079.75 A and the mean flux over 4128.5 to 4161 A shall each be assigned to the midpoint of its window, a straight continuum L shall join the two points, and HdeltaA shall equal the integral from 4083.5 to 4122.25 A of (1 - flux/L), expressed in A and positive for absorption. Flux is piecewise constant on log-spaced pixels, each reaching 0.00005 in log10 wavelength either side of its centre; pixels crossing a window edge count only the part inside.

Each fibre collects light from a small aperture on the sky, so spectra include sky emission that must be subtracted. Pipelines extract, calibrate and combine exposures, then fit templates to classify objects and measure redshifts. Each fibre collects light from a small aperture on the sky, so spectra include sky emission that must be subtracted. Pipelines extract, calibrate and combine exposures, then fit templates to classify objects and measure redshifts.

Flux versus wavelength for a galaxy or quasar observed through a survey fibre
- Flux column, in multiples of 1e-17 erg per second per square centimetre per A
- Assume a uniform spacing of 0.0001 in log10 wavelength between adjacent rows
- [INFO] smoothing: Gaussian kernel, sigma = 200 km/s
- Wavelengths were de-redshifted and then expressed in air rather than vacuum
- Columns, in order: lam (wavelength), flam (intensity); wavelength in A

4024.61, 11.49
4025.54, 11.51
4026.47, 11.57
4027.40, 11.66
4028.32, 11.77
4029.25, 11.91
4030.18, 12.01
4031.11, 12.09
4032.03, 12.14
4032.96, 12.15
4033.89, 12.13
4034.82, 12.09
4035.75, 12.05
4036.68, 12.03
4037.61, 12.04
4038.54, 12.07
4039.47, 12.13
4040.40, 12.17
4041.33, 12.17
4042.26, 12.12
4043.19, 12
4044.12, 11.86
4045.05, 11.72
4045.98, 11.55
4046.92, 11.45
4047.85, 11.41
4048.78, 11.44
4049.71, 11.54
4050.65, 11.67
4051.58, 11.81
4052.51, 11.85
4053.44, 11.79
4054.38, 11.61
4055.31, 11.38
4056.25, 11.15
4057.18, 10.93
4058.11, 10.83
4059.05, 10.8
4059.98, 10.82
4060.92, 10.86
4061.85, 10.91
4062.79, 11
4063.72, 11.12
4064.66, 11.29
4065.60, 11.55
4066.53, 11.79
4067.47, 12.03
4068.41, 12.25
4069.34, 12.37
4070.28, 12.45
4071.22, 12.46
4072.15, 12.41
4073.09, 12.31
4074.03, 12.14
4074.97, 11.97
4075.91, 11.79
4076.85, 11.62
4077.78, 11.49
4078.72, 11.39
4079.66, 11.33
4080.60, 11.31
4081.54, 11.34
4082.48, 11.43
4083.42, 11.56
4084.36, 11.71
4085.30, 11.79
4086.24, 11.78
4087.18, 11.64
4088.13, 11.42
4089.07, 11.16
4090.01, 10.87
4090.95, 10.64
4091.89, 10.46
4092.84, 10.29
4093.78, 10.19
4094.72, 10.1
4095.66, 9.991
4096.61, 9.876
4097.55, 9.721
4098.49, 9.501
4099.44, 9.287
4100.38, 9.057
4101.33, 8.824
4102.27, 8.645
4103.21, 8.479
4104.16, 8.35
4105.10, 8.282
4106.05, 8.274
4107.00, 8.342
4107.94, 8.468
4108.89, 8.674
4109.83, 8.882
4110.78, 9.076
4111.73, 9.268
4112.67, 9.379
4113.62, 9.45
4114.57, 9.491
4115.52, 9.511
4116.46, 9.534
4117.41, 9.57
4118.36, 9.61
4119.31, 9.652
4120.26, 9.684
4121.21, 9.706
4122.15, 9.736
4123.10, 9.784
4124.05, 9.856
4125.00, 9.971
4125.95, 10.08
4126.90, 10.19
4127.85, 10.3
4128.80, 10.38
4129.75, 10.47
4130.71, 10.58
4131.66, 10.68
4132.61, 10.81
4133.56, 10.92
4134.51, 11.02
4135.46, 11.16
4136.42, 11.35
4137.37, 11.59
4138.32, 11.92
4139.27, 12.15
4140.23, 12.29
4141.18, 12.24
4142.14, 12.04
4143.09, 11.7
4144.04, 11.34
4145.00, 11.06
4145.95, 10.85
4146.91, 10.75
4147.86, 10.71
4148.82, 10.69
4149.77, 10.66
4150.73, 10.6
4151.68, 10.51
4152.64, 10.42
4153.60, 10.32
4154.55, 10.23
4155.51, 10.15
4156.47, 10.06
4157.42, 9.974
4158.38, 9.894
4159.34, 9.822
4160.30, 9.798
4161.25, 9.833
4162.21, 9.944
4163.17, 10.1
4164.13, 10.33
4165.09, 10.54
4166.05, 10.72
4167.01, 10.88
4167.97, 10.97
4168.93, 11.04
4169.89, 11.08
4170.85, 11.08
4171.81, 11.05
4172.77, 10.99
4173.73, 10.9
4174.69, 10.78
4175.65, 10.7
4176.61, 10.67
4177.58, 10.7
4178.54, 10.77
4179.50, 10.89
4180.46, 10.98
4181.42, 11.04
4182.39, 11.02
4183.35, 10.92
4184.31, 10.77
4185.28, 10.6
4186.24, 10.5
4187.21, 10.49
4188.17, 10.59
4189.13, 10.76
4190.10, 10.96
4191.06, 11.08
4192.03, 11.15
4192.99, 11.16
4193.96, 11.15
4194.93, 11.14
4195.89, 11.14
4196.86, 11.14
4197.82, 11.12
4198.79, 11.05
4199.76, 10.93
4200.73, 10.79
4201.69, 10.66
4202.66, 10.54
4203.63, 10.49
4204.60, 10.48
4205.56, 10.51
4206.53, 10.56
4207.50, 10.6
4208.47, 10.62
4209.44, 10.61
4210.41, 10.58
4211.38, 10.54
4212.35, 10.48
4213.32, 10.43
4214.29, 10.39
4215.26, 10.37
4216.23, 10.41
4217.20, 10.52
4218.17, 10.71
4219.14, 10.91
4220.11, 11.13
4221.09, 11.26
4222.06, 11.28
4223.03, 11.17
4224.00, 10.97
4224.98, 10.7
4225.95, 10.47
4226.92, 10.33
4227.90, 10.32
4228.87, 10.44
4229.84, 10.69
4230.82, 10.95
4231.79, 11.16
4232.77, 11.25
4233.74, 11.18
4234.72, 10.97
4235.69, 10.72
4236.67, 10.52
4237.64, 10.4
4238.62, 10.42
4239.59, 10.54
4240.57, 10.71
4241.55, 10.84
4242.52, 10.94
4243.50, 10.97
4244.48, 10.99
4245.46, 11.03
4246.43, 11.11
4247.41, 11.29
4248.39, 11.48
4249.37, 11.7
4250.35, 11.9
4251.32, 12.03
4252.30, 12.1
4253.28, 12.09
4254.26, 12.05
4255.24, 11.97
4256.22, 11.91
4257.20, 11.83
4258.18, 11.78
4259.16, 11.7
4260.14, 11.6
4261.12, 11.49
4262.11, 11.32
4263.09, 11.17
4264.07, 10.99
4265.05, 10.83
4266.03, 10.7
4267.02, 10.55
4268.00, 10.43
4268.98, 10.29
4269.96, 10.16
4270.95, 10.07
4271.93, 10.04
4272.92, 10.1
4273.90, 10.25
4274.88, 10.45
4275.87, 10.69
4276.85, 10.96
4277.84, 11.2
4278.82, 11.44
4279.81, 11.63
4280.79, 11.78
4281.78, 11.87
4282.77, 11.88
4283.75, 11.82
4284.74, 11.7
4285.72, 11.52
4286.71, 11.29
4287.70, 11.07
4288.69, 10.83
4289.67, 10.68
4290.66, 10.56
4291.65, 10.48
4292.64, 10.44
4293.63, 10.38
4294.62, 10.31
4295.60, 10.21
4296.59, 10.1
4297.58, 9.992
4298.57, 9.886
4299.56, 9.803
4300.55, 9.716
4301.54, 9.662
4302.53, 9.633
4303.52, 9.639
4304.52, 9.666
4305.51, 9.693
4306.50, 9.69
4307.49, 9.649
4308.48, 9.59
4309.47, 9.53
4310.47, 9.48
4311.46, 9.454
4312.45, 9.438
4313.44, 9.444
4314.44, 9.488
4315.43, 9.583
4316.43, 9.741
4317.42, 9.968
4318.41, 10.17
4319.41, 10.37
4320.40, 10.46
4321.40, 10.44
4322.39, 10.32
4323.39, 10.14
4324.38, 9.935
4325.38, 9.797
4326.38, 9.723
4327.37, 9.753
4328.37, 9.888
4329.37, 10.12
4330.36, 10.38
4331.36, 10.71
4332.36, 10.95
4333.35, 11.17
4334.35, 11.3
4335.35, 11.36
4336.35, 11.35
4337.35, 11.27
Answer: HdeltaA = 5.2 A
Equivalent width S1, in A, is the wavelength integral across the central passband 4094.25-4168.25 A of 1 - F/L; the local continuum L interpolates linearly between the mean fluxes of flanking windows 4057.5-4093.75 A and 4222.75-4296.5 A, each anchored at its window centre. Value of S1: 7.91 A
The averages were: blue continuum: 11.5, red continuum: 11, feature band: 10.1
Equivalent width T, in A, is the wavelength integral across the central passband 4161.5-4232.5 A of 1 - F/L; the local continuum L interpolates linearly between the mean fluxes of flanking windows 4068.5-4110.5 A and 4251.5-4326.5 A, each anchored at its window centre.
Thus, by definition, -1.36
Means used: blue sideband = 10.6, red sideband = 10.6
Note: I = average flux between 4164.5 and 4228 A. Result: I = 10.8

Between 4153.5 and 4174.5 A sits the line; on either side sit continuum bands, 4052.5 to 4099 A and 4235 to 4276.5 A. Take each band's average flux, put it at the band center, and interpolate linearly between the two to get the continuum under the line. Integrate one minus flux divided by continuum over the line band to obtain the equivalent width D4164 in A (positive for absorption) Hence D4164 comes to 1.4 A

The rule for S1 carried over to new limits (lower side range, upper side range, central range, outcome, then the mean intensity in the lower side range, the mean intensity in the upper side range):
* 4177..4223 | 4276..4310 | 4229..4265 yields -2.02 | 10.8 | 10.5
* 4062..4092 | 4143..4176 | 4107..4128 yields 3.03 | 11.6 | 10.6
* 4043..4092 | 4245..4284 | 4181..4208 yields 1.22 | 11.5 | 11.2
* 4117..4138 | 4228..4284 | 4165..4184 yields -0.49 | 10.3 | 11.1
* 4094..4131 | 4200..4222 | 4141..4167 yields -1.61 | 9.44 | 10.6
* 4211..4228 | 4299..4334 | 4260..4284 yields -1.52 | 10.7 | 9.93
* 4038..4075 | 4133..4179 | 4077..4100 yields 1.12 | 11.7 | 10.8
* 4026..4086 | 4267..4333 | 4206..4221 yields 0.28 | 11.7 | 10.3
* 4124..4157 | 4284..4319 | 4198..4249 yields -1.46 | 10.9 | 10.1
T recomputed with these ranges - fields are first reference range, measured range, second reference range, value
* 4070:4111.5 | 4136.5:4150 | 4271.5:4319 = -1.3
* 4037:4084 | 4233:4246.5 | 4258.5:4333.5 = -0.1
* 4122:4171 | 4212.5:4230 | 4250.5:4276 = 0.4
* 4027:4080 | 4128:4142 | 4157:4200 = -0.2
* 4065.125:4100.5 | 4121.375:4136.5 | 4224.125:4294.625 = 1.0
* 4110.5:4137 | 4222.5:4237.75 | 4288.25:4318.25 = -1.2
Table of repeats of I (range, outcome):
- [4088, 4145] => 10.1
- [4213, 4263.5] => 11.1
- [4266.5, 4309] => 10.5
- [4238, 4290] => 11.2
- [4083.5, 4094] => 11.1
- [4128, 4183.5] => 10.8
